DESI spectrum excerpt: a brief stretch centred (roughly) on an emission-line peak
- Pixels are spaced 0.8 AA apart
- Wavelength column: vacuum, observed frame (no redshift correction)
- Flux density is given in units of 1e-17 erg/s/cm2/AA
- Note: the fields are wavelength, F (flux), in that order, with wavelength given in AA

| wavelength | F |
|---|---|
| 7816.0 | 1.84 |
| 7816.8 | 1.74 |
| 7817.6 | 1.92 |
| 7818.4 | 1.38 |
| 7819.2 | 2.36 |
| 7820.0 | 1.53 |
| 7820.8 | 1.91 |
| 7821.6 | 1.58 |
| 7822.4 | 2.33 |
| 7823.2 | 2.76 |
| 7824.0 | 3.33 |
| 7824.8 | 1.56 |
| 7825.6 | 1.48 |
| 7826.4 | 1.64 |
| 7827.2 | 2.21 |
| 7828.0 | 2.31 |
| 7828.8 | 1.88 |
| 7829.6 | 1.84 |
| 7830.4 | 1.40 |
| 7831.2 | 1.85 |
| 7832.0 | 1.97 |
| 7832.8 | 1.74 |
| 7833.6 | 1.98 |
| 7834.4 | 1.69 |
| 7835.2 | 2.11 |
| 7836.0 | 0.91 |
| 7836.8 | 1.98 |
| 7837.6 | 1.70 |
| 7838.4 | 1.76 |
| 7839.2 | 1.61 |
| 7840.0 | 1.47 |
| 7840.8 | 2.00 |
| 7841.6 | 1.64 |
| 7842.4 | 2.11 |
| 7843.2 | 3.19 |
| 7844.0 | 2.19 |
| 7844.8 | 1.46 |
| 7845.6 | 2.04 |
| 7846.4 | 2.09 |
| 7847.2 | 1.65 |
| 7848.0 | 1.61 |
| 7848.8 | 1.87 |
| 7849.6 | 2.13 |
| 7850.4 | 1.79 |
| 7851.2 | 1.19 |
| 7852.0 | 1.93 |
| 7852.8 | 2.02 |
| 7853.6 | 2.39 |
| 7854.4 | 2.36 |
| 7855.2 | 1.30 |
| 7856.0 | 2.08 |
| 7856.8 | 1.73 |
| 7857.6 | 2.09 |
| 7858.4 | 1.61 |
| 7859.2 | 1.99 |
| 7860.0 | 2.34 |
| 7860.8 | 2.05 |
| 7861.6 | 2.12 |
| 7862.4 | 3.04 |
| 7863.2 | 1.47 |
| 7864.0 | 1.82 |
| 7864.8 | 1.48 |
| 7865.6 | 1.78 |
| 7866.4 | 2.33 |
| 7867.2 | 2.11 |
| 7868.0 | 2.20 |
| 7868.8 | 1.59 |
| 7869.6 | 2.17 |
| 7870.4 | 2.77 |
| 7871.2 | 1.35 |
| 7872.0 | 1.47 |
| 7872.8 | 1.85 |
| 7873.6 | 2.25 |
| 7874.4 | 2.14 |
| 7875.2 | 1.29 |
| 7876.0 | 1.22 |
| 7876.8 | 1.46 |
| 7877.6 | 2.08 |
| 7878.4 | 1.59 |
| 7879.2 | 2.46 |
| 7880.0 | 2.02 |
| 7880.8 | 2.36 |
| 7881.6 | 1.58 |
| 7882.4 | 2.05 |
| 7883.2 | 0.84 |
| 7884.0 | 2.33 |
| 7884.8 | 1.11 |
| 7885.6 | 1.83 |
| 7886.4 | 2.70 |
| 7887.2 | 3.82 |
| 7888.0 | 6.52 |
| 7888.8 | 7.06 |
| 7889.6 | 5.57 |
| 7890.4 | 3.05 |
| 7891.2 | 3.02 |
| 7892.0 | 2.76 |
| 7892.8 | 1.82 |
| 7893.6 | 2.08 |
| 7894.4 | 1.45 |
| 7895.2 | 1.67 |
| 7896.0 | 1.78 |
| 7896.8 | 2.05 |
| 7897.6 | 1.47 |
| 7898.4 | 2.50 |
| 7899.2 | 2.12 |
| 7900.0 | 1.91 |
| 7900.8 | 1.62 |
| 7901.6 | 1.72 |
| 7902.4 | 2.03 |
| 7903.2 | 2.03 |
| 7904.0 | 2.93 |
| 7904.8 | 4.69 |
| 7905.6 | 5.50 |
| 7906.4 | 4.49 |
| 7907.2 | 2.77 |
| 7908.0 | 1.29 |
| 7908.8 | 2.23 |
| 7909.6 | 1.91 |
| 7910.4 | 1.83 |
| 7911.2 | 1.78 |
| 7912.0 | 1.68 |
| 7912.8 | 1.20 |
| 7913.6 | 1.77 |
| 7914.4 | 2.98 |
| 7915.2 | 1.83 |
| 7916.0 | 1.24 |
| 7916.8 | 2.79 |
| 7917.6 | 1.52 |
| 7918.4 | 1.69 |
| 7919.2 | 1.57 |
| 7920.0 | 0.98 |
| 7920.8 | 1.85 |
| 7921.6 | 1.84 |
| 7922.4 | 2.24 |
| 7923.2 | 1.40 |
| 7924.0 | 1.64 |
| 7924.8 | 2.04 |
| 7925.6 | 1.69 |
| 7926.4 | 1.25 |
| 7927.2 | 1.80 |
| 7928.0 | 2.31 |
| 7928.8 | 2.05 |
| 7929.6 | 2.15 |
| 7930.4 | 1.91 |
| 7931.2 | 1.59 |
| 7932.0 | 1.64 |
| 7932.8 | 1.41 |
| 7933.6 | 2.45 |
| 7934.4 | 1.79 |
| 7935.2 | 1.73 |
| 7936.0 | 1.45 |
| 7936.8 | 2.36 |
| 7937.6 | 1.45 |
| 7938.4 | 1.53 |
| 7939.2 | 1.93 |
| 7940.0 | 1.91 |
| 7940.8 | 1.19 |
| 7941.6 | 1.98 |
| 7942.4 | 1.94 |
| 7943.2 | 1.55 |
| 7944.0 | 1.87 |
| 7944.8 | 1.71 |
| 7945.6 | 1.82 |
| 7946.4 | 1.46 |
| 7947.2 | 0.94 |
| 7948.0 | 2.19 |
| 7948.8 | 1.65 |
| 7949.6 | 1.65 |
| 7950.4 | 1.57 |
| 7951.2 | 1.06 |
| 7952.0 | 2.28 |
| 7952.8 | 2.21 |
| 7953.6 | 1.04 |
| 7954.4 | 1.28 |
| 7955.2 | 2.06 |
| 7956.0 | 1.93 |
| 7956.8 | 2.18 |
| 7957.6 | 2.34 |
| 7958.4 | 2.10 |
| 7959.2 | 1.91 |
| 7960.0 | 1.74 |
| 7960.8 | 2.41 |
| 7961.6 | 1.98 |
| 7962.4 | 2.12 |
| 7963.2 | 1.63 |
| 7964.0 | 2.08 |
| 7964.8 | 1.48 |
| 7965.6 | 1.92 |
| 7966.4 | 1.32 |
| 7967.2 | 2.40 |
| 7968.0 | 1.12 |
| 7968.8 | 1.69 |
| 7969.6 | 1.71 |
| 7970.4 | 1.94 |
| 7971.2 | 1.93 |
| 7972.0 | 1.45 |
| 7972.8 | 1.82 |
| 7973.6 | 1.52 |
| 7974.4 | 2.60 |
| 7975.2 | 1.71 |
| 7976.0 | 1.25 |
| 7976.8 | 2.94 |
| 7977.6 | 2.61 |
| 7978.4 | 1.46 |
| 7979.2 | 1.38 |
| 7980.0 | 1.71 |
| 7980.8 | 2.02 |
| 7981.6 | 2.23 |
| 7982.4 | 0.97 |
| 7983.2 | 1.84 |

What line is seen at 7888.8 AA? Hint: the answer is [S II]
